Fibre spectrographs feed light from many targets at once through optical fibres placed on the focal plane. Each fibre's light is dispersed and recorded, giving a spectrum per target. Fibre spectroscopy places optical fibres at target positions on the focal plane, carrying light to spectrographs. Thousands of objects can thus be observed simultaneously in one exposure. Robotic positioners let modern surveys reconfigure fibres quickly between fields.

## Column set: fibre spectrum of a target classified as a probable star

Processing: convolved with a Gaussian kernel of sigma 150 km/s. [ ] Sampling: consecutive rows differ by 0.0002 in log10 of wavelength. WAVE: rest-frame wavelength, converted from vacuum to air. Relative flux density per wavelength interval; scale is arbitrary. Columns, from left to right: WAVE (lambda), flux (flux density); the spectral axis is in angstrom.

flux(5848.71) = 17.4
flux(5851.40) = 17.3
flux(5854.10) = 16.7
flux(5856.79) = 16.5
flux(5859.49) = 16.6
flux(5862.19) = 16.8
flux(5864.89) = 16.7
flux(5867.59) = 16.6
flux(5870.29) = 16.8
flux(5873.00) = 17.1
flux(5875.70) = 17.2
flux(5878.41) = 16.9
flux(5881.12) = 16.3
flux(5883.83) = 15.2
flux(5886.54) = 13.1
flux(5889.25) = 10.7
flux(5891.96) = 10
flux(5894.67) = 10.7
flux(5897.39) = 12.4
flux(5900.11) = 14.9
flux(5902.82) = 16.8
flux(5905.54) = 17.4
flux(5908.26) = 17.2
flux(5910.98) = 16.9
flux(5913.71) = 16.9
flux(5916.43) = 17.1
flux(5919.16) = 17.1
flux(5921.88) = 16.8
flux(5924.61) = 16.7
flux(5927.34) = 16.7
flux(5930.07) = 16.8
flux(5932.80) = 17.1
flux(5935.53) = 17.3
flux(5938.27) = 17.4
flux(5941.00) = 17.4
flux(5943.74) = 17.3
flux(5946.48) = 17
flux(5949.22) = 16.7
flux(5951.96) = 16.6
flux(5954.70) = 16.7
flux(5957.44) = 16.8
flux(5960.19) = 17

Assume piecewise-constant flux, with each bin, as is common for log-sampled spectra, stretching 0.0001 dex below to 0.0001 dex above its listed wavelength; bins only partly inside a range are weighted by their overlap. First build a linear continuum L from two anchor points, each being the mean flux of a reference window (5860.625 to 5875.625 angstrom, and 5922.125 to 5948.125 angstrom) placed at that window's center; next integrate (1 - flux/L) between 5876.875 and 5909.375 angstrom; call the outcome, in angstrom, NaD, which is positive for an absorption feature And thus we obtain 5.0 angstrom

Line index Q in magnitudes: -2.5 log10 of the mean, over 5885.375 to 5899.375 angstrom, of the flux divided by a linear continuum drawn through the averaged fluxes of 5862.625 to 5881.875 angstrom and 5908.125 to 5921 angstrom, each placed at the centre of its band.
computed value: 0.42 mag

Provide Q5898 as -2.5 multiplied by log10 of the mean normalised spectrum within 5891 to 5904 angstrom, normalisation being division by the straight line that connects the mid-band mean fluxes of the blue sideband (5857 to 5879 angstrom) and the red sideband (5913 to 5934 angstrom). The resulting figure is 0.28 mag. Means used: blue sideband 16.8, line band 13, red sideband 16.9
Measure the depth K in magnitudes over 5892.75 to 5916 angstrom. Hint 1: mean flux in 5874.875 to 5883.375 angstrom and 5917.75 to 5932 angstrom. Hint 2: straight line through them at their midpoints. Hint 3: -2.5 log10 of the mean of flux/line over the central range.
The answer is 0.094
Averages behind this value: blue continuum 16.6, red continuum 16.8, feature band 15.3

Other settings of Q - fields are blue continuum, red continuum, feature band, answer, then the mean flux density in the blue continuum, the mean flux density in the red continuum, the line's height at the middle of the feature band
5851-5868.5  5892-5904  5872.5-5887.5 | -0.075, 16.7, 13.3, 14.9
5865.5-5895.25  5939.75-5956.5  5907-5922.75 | -0.075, 14.8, 16.9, 15.9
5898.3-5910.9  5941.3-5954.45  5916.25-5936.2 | -0.015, 16.5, 16.9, 16.7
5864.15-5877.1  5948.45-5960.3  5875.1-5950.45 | 0.064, 16.9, 16.7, 16.8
